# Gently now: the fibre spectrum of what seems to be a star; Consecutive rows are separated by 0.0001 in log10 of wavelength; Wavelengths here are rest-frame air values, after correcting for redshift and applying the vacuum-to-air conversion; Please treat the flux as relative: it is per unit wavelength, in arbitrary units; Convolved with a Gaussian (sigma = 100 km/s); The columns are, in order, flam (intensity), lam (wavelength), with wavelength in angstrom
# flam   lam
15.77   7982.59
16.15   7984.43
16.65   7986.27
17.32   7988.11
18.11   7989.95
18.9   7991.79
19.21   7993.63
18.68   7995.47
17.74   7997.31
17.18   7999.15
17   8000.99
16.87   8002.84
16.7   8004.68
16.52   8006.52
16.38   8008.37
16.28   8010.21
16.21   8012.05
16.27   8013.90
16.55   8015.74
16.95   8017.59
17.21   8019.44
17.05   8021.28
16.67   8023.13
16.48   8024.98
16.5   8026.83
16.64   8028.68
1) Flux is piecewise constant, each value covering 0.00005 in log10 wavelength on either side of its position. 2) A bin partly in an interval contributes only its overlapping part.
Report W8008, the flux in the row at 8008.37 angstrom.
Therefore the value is 16.38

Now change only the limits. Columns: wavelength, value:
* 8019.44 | 17.21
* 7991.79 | 18.9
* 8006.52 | 16.52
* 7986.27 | 16.65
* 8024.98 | 16.48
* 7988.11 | 17.32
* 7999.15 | 17.18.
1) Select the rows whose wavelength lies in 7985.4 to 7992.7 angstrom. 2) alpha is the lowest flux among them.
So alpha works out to 16.65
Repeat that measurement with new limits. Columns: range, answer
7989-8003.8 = 16.87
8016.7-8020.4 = 16.95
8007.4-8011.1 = 16.28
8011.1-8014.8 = 16.21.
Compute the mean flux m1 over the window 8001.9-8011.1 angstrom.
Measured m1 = 16.5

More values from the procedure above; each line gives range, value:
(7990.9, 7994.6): 19.1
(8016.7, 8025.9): 16.9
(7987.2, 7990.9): 17.7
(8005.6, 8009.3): 16.4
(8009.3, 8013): 16.2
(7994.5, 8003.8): 17.5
